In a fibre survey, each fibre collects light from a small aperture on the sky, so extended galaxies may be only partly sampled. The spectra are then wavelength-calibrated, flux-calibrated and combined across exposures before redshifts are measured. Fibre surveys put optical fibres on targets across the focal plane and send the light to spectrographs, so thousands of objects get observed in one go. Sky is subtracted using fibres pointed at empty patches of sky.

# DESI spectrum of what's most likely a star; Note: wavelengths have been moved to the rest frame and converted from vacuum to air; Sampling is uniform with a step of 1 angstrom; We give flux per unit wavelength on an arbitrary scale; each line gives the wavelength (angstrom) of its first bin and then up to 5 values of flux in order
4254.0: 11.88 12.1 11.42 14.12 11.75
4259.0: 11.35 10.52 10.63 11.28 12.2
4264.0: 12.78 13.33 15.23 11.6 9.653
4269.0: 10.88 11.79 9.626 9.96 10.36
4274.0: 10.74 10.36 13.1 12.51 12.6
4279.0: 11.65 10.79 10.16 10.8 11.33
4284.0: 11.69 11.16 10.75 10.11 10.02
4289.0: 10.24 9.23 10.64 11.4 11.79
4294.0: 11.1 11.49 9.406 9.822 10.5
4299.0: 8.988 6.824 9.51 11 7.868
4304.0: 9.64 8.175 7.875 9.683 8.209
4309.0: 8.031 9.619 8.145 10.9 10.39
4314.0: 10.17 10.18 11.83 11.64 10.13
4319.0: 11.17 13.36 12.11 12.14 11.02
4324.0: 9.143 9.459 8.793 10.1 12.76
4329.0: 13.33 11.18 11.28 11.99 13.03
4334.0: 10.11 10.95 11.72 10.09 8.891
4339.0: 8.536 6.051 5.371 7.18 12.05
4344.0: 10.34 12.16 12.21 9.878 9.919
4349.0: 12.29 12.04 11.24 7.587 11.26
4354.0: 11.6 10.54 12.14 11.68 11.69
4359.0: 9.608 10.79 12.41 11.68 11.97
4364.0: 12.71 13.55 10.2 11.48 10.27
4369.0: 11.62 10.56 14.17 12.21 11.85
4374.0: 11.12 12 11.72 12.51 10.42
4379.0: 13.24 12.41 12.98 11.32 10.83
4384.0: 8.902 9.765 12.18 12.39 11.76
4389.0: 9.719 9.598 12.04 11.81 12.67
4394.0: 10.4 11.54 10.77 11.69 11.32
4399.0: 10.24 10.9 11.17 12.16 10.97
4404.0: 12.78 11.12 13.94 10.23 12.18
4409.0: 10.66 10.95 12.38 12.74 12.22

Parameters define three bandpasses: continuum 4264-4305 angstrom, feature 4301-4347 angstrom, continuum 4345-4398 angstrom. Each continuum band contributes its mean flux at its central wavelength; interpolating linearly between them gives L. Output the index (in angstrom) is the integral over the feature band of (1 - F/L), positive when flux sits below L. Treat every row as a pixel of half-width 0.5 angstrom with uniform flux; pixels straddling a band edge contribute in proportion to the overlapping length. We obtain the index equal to 3.5 angstrom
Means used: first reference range 10.7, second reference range 11.4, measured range 10.2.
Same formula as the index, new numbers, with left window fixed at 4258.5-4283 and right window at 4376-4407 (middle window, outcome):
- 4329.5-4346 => 1.9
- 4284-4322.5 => 4.2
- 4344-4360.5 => 0.6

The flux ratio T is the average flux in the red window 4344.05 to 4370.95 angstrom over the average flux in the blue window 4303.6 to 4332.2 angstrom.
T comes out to 1.09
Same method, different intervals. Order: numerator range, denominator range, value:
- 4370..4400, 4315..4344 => 1.09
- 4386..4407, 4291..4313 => 1.20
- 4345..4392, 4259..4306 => 1.06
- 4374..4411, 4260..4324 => 1.07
